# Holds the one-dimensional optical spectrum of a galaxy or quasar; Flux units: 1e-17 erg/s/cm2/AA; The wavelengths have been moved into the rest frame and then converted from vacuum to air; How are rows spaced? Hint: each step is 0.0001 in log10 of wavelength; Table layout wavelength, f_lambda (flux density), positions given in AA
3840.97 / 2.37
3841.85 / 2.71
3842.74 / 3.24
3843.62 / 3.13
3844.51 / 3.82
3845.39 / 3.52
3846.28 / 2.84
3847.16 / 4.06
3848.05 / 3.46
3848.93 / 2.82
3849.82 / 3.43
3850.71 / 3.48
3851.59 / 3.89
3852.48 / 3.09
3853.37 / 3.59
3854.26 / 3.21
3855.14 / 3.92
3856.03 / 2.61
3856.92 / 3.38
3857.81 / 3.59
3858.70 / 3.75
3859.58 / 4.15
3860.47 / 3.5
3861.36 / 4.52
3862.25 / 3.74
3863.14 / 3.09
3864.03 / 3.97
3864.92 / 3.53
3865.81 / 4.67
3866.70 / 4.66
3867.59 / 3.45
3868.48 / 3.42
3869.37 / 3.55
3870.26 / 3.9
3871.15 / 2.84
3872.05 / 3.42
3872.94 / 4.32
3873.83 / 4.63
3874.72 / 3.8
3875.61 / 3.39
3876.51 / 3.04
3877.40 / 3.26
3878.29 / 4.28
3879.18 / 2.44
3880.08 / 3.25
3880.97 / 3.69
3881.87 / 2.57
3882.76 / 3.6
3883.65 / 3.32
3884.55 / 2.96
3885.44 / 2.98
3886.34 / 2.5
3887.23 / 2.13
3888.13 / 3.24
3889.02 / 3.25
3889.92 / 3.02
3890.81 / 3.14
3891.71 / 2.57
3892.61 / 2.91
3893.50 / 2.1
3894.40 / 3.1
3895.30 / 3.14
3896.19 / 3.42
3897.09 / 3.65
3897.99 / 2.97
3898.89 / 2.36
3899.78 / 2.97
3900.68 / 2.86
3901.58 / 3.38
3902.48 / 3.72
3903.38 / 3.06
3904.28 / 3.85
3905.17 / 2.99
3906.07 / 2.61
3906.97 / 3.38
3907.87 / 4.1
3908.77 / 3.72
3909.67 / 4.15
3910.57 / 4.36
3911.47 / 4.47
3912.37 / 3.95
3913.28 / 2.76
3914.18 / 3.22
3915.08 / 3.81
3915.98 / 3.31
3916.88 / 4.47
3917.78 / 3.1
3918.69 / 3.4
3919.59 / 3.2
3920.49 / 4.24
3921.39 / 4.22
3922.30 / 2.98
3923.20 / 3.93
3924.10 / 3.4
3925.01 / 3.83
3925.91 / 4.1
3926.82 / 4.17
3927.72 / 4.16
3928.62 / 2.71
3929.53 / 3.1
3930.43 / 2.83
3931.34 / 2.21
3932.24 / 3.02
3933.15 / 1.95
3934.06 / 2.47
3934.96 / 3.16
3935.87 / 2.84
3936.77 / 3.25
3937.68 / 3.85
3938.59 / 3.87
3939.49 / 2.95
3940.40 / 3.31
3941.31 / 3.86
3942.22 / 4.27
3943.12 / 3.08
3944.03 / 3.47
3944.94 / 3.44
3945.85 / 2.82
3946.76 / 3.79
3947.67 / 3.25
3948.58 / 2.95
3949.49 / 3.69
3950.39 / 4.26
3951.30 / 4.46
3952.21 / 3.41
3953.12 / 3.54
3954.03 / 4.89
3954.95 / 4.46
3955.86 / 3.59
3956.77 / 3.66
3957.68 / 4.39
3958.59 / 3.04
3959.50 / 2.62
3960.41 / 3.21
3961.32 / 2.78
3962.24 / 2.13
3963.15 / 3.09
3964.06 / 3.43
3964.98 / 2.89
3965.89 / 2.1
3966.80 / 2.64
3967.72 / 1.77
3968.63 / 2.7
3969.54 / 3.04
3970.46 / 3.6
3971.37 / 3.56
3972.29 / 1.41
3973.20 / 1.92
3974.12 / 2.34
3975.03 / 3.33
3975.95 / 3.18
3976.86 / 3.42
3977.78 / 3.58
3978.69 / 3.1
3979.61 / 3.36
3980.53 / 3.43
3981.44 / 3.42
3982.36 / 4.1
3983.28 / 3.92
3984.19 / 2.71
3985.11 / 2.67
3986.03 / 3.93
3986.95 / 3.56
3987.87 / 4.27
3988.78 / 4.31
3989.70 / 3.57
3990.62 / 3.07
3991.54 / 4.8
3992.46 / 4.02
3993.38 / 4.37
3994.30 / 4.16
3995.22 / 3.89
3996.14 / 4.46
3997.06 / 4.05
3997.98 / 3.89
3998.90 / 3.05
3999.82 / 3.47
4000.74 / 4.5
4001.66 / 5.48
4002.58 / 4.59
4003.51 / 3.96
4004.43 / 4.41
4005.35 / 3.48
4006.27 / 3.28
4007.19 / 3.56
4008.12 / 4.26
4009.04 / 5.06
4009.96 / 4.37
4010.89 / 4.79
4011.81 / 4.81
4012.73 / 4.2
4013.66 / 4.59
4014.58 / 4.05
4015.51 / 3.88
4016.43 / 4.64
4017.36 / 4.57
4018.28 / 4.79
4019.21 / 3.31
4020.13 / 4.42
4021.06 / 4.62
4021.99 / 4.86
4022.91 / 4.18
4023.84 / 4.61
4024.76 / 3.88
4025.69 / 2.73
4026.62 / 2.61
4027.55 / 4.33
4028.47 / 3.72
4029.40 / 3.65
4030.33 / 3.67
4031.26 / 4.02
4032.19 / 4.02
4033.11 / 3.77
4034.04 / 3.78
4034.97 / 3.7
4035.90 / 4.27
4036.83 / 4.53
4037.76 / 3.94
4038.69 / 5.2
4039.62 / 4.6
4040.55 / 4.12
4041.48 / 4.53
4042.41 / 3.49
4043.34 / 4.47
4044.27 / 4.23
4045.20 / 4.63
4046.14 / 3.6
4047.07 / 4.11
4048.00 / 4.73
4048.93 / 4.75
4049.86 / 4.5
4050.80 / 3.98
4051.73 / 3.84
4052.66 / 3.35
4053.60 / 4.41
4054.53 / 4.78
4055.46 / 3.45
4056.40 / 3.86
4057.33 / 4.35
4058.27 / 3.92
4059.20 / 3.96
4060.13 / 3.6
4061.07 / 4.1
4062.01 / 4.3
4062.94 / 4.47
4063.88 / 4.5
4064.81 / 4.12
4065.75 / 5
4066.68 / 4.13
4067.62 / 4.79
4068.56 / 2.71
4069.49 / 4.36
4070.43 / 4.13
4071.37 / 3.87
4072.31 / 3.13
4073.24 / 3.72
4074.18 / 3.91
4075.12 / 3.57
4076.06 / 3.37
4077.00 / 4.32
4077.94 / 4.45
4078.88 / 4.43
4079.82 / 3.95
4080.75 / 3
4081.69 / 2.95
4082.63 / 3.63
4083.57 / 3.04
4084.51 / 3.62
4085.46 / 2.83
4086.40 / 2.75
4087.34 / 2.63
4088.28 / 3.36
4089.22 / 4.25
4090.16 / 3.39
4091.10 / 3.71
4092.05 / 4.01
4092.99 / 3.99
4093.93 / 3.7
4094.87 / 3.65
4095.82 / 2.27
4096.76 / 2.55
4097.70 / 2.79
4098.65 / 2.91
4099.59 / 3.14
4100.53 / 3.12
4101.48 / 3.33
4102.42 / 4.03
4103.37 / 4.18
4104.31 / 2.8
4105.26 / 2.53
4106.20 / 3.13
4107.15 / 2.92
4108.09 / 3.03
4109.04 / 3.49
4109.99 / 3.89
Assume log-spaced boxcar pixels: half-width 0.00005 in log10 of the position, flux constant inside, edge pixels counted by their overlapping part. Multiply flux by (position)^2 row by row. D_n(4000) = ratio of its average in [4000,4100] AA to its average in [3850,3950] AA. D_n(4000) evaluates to 1.25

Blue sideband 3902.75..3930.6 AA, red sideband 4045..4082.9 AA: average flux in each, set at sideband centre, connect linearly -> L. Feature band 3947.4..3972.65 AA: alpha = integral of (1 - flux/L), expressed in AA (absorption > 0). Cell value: 3.3 AA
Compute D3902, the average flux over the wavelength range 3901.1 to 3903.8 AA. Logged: 3.38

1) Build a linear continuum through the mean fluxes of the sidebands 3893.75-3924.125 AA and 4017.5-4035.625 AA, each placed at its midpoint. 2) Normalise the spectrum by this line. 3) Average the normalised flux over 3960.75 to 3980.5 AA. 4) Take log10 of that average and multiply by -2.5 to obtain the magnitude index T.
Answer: 0.29 mag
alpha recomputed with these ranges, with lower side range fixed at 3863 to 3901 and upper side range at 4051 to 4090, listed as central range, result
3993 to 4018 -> -3.98 AA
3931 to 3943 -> 0.99 AA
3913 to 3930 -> -0.95 AA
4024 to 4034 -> 0.08 AA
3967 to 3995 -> 1.73 AA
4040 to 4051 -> -1.52 AA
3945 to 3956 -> -0.85 AA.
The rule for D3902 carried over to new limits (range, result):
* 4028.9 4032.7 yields 3.84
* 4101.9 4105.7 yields 3.39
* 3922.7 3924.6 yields 3.65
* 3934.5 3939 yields 3.39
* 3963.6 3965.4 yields 3.16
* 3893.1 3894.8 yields 2.59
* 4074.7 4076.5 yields 3.47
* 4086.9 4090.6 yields 3.42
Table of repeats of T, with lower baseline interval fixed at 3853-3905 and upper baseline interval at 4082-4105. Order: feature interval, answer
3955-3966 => 0.06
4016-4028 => -0.23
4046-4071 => -0.24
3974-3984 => -0.02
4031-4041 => -0.25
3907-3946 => -0.04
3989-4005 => -0.22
